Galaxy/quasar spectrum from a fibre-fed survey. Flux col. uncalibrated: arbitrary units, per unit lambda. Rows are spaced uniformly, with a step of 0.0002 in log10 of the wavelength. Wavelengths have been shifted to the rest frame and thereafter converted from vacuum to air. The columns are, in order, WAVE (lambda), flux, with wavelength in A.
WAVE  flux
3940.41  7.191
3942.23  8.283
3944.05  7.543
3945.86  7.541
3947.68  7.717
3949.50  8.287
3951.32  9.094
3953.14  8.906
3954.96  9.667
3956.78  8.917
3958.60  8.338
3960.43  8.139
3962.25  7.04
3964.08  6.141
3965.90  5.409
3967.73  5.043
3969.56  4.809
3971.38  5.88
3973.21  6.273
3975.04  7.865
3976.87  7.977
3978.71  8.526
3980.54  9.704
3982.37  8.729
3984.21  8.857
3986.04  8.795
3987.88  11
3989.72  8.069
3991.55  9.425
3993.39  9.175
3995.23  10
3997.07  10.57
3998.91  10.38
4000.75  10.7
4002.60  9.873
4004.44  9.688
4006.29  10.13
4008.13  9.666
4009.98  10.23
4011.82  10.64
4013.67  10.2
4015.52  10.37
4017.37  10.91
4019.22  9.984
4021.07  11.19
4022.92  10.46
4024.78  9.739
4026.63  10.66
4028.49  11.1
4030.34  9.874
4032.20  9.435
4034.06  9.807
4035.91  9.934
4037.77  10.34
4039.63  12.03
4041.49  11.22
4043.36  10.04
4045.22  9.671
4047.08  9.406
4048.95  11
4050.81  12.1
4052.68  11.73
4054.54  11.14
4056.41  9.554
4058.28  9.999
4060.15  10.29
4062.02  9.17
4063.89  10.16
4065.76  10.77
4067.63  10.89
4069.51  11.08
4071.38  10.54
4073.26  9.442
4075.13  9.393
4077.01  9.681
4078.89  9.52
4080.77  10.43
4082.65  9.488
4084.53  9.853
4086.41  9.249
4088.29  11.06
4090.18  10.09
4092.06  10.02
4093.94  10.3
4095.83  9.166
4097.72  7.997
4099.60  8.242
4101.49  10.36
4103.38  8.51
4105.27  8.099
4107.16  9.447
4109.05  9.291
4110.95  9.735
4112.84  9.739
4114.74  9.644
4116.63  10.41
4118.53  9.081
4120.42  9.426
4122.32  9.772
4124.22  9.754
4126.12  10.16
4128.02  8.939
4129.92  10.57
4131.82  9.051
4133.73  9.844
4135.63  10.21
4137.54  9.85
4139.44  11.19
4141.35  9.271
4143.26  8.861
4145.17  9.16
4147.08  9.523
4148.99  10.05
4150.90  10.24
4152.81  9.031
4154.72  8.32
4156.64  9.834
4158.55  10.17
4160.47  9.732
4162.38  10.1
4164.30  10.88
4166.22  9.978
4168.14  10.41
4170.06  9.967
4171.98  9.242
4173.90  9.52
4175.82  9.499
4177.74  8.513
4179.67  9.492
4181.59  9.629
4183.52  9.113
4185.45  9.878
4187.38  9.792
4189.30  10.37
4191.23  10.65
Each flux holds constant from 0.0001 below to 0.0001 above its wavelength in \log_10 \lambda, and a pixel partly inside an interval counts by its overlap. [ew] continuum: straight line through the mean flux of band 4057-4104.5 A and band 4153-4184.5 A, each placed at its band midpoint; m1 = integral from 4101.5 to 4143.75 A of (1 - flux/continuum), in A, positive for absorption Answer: 0.52 A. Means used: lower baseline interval 9.82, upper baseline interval 9.63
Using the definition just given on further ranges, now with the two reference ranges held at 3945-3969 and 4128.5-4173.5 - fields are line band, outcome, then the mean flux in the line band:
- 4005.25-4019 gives -3.35 A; 10.3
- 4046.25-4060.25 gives -3.15 A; 10.7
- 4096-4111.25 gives 0.55 A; 8.94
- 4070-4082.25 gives -1.22 A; 9.86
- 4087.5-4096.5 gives -0.98 A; 10.1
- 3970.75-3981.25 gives 0.22 A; 7.71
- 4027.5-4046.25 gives -3.95 A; 10.3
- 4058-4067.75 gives -1.49 A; 10.2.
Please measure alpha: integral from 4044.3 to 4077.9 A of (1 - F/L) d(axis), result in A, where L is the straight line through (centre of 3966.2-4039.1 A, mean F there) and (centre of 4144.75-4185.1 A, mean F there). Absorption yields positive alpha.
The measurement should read -3.1 A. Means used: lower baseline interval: 9.37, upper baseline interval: 9.65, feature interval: 10.3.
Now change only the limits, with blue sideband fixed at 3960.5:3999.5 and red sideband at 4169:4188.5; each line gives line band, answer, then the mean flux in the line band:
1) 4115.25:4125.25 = -0.7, 9.7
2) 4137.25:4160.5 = -0.9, 9.62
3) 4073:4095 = -2.7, 9.89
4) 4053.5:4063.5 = -1.7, 10.1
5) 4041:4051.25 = -2.3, 10.5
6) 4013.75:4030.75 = -4.3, 10.5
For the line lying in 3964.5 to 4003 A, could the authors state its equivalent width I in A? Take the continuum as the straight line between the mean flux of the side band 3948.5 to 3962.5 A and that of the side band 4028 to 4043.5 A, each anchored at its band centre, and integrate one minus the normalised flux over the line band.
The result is 3.8 A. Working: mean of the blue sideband 8.61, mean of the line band 8.39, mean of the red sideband 10.4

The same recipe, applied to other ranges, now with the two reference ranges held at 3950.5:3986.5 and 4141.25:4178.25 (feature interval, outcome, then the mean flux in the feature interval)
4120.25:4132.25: -0.5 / 9.71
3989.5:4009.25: -4.6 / 9.86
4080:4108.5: -1.6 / 9.48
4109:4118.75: -0.6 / 9.72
